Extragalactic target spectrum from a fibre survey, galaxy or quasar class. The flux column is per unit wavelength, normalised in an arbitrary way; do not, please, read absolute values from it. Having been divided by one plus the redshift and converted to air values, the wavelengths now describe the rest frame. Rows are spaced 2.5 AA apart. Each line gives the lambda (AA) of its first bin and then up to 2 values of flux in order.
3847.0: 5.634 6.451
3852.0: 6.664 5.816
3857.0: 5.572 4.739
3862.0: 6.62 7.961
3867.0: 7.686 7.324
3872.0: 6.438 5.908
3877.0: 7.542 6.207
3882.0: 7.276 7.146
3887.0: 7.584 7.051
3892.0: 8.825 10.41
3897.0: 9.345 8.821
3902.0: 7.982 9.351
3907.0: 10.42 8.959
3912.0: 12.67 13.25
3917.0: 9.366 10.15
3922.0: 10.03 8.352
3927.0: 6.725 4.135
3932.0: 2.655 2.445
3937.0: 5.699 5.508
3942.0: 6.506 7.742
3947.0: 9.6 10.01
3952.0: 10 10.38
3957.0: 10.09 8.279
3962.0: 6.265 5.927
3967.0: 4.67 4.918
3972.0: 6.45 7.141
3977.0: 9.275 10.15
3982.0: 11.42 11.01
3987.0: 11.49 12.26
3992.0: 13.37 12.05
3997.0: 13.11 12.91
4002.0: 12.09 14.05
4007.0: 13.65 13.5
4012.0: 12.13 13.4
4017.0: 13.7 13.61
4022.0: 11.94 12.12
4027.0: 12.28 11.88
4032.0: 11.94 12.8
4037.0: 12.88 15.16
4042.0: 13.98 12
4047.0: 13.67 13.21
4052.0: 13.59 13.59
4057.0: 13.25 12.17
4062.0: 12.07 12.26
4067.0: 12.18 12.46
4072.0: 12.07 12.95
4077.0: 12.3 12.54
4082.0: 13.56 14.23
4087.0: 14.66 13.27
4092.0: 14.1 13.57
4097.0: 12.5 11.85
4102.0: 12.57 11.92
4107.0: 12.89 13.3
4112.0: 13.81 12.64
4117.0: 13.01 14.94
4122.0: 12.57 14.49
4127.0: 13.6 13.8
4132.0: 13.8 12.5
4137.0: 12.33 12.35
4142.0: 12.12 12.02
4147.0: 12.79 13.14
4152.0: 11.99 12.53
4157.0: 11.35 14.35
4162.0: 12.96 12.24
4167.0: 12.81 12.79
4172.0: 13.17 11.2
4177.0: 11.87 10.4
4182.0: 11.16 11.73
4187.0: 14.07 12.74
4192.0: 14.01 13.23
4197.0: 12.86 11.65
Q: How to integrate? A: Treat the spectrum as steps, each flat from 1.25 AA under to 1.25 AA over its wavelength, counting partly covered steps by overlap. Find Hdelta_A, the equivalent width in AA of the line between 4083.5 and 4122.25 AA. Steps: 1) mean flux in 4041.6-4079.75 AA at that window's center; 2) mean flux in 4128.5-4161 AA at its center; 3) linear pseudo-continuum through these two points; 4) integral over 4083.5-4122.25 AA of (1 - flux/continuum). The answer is -1.6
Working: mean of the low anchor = 12.7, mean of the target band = 13.3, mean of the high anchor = 12.7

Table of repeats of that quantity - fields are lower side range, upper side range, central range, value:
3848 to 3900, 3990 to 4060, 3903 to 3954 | 5.4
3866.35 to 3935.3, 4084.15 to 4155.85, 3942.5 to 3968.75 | 3.1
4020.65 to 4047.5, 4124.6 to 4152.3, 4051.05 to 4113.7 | -0.6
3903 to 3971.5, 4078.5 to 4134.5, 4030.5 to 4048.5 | -3.2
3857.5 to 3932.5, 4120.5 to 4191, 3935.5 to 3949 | 2.7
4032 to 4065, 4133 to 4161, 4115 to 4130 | -1.2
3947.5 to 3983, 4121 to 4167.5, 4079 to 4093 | -3.0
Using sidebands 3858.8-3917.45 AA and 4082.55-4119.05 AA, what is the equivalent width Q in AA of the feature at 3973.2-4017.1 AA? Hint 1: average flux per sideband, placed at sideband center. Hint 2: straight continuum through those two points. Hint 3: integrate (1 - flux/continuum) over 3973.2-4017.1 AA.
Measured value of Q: -4.8 AA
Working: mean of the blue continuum 8.31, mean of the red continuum 13.2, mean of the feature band 12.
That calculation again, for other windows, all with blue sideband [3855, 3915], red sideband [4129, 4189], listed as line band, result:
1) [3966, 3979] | 3.7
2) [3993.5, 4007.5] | -4.3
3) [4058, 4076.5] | -2.3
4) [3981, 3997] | -3.8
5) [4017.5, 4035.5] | -3.7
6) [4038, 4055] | -4.7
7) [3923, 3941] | 7.4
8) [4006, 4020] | -4.4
